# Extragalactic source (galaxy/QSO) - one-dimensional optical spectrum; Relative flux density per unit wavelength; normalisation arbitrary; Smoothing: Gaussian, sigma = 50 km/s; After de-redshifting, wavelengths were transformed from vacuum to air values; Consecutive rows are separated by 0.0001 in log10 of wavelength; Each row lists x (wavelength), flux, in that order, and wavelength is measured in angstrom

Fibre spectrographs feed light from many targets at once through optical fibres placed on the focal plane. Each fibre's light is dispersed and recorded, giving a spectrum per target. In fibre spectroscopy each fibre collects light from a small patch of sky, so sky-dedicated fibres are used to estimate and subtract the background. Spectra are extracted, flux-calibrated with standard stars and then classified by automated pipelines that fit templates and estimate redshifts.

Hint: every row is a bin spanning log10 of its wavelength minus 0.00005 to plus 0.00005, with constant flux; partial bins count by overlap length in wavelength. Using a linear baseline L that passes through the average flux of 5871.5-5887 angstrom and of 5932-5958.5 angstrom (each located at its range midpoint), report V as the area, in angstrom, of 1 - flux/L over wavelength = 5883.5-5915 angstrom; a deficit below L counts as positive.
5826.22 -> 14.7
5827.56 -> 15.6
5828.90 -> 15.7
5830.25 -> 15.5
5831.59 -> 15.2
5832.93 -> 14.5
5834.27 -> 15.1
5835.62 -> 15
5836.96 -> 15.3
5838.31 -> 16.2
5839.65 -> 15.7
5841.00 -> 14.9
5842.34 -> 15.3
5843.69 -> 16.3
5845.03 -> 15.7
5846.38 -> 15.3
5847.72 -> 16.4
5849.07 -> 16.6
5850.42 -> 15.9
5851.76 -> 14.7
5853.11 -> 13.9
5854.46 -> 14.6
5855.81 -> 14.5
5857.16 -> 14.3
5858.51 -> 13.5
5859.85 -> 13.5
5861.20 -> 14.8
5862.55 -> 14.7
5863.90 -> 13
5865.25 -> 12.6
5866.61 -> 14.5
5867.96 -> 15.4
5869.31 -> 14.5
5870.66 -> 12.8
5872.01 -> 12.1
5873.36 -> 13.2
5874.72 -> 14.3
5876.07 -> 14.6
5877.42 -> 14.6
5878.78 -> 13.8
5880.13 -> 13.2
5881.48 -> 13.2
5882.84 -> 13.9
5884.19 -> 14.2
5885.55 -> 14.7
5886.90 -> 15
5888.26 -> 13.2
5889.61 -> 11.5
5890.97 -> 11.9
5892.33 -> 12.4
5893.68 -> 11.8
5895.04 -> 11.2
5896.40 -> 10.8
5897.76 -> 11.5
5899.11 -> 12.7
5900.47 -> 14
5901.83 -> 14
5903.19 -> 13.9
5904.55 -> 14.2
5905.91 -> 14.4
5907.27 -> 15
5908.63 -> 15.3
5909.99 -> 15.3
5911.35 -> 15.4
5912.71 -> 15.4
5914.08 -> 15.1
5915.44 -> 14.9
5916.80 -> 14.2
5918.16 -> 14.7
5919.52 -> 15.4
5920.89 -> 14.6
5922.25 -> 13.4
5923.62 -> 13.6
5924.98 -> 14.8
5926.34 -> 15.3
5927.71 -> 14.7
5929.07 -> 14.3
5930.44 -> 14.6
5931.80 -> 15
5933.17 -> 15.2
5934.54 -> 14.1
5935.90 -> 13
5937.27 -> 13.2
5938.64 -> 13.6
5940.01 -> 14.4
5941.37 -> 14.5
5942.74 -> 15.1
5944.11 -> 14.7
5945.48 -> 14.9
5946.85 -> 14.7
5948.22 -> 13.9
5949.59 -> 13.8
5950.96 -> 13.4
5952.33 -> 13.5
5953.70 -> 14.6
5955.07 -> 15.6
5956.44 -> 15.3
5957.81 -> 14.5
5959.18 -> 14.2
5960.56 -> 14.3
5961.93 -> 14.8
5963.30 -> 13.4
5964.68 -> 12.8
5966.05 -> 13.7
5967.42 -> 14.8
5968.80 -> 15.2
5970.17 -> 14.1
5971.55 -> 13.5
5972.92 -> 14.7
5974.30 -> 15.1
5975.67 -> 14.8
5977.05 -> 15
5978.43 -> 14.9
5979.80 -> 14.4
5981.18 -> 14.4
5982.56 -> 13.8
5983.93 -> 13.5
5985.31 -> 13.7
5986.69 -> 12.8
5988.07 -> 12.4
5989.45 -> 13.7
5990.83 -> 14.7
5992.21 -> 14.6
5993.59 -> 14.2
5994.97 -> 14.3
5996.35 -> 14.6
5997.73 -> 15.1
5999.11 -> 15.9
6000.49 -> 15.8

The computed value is 0.9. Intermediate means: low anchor 13.9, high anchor 14.3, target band 13.6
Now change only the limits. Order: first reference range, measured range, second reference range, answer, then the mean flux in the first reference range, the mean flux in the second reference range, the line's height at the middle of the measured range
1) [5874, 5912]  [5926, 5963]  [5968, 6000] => -1.0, 13.6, 14.3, 14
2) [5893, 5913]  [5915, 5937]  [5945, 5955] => -0.9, 13.6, 14.2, 13.9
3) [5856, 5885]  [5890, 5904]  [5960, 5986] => 1.5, 13.9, 14.3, 14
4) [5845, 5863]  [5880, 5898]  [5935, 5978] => 2.3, 14.9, 14.3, 14.7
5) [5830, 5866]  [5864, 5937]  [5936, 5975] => 3.5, 14.9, 14.3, 14.6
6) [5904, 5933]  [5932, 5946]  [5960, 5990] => 0.2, 14.8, 14.1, 14.5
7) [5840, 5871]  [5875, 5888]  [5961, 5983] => 0.5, 14.7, 14.3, 14.6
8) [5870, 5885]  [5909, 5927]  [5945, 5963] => -1.0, 13.6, 14.4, 14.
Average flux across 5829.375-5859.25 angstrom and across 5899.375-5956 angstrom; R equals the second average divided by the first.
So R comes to 0.95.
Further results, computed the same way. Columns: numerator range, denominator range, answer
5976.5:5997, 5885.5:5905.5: 1.10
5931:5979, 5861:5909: 1.06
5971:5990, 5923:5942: 0.98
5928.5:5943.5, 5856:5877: 1.03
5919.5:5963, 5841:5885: 1.00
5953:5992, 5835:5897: 1.01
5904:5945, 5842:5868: 0.99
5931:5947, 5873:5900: 1.10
